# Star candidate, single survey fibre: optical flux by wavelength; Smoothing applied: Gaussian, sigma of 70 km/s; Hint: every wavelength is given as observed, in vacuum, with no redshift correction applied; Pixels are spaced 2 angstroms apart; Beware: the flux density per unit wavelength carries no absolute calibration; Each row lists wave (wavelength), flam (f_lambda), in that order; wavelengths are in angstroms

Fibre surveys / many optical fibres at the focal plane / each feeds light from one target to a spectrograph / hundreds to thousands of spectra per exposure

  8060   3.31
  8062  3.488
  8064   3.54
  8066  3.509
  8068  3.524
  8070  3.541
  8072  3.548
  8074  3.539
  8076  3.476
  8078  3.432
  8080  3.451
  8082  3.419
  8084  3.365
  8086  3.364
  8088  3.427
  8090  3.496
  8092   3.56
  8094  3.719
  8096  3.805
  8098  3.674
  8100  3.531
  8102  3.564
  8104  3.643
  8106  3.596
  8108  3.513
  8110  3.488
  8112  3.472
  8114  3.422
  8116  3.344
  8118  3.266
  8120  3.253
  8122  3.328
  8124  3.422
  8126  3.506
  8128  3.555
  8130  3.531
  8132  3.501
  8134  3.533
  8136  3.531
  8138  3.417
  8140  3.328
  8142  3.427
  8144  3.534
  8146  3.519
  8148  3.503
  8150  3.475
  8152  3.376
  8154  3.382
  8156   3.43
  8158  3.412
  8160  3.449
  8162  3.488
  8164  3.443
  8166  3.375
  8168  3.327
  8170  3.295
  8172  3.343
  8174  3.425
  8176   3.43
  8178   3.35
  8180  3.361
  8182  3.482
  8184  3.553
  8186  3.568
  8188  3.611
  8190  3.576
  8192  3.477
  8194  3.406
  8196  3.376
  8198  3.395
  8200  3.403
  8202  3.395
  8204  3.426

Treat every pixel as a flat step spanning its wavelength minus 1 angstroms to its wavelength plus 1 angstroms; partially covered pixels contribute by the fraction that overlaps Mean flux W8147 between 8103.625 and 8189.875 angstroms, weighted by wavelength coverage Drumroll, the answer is 3.45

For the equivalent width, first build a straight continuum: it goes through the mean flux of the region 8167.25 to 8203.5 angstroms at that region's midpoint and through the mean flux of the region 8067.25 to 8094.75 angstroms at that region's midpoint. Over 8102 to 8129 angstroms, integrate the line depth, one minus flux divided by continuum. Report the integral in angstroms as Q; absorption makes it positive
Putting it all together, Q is 0.1 angstroms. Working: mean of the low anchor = 3.49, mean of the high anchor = 3.43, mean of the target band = 3.45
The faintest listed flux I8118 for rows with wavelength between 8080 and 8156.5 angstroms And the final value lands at 3.253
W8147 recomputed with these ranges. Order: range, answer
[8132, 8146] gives 3.47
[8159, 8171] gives 3.4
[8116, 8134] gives 3.42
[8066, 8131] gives 3.49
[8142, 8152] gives 3.49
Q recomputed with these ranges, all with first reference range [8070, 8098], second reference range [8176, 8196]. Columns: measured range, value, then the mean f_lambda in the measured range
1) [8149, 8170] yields 0.5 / 3.41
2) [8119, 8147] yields 0.3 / 3.46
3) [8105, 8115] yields 0.0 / 3.5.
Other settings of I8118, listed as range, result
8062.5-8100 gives 3.364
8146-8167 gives 3.375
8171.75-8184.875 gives 3.343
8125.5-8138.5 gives 3.417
